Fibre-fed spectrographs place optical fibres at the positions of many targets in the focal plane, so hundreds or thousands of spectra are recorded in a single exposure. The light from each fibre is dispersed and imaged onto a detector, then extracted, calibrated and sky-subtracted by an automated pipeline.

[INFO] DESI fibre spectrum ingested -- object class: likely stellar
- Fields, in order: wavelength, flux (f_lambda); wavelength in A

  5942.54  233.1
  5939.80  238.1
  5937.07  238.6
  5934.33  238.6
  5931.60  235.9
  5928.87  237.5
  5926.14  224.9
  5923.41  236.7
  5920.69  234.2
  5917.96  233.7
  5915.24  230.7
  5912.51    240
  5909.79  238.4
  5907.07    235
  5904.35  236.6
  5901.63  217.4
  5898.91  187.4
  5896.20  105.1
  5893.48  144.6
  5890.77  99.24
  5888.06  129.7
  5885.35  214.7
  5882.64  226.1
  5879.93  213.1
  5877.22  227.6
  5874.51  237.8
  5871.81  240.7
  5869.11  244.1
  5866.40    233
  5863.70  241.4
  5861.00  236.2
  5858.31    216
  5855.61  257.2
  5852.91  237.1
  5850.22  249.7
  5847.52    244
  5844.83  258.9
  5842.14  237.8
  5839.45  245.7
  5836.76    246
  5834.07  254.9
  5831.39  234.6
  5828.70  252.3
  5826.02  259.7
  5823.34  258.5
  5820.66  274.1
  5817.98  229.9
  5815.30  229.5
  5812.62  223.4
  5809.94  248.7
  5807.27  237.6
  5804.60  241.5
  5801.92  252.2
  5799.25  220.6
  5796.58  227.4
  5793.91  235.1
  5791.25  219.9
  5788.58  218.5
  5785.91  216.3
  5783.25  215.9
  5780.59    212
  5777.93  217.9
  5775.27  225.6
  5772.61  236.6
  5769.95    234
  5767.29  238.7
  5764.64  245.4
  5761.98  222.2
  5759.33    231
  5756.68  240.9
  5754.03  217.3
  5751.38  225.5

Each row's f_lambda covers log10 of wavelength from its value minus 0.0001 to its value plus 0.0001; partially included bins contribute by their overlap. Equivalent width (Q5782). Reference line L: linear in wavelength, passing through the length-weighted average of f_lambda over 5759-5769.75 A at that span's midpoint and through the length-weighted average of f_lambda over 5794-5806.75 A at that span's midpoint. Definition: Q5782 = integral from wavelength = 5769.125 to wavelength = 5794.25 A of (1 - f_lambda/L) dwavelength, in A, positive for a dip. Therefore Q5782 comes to 1.3 A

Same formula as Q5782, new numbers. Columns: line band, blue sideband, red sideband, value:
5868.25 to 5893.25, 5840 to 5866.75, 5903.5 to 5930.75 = 4.05 A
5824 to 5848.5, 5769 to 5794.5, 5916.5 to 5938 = -2.29 A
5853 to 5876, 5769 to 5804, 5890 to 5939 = -2.08 A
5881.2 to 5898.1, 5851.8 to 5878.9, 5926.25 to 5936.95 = 5.85 A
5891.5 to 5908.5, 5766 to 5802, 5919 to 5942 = 3.55 A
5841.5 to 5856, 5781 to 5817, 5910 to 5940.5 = -0.97 A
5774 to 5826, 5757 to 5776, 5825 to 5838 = 2.03 A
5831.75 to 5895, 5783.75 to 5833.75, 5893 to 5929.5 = 0.95 A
